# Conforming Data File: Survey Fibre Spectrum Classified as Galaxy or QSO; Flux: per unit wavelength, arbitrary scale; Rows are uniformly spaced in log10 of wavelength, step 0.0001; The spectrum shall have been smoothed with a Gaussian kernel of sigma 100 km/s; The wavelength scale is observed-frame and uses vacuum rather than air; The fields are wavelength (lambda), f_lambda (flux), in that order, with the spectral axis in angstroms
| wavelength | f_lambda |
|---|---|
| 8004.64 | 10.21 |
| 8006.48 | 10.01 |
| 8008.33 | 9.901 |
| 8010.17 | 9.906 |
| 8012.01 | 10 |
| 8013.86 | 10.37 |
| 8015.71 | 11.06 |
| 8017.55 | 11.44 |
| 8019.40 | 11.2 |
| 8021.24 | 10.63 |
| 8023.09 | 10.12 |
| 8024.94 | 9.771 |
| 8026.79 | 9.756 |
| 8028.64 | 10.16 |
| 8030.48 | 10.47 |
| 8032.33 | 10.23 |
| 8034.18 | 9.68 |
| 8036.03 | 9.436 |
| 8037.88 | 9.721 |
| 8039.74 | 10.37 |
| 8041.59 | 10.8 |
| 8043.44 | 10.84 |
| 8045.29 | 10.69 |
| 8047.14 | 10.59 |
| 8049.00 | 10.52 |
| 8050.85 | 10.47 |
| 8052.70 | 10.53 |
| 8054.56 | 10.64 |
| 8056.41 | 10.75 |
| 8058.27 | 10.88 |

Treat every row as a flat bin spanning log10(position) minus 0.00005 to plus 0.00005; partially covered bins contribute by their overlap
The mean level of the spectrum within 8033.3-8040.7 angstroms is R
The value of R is 9.8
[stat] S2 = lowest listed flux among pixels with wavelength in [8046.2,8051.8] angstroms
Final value 10.47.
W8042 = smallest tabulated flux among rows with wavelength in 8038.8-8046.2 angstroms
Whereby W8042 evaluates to 10.37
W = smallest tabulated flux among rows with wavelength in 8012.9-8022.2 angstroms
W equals 10.37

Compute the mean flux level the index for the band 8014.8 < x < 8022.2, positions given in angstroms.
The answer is 11.1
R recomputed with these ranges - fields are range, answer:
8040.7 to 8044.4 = 10.8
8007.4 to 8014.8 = 10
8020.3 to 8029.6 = 10.1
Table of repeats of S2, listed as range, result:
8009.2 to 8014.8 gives 9.906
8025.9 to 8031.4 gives 9.756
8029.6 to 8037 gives 9.436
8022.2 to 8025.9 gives 9.771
